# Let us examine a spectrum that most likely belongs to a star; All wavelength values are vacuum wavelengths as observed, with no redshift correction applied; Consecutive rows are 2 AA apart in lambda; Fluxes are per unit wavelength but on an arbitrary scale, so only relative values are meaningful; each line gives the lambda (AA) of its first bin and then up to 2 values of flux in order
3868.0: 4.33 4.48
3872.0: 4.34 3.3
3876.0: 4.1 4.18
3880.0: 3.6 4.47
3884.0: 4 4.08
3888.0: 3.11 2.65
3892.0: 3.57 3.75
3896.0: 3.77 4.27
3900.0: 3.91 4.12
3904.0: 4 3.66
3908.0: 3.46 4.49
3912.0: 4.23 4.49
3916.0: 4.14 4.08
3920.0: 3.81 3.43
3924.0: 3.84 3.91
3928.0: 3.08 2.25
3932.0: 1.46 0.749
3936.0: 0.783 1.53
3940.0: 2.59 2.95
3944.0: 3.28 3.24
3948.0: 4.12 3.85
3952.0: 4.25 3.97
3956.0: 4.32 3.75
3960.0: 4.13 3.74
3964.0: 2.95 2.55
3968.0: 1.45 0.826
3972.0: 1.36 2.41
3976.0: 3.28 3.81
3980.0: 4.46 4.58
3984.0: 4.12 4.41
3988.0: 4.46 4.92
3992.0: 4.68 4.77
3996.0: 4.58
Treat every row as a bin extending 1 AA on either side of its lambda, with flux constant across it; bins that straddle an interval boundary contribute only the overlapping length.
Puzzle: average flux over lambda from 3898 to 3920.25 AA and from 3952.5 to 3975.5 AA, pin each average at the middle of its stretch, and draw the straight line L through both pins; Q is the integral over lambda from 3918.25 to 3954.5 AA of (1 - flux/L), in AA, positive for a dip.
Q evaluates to 5.2 AA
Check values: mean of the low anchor 4.05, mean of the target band 2.96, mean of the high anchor 2.9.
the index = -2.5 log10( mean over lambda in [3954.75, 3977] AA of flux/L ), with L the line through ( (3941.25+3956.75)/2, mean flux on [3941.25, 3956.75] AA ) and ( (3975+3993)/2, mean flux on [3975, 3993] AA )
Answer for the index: 0.38 mag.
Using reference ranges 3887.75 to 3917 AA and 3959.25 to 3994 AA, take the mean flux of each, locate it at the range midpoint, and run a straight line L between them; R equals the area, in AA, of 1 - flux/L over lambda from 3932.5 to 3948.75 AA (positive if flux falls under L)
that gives 5.8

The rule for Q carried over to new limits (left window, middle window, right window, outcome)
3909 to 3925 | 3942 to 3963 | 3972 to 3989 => 0.5 AA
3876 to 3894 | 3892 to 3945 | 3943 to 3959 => 6.6 AA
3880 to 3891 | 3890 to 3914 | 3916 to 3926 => -1.0 AA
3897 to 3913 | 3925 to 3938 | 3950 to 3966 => 6.4 AA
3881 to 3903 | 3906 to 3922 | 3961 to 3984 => -2.2 AA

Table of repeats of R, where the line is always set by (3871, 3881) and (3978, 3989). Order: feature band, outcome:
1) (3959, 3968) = 2.4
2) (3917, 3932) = 2.7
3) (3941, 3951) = 1.7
